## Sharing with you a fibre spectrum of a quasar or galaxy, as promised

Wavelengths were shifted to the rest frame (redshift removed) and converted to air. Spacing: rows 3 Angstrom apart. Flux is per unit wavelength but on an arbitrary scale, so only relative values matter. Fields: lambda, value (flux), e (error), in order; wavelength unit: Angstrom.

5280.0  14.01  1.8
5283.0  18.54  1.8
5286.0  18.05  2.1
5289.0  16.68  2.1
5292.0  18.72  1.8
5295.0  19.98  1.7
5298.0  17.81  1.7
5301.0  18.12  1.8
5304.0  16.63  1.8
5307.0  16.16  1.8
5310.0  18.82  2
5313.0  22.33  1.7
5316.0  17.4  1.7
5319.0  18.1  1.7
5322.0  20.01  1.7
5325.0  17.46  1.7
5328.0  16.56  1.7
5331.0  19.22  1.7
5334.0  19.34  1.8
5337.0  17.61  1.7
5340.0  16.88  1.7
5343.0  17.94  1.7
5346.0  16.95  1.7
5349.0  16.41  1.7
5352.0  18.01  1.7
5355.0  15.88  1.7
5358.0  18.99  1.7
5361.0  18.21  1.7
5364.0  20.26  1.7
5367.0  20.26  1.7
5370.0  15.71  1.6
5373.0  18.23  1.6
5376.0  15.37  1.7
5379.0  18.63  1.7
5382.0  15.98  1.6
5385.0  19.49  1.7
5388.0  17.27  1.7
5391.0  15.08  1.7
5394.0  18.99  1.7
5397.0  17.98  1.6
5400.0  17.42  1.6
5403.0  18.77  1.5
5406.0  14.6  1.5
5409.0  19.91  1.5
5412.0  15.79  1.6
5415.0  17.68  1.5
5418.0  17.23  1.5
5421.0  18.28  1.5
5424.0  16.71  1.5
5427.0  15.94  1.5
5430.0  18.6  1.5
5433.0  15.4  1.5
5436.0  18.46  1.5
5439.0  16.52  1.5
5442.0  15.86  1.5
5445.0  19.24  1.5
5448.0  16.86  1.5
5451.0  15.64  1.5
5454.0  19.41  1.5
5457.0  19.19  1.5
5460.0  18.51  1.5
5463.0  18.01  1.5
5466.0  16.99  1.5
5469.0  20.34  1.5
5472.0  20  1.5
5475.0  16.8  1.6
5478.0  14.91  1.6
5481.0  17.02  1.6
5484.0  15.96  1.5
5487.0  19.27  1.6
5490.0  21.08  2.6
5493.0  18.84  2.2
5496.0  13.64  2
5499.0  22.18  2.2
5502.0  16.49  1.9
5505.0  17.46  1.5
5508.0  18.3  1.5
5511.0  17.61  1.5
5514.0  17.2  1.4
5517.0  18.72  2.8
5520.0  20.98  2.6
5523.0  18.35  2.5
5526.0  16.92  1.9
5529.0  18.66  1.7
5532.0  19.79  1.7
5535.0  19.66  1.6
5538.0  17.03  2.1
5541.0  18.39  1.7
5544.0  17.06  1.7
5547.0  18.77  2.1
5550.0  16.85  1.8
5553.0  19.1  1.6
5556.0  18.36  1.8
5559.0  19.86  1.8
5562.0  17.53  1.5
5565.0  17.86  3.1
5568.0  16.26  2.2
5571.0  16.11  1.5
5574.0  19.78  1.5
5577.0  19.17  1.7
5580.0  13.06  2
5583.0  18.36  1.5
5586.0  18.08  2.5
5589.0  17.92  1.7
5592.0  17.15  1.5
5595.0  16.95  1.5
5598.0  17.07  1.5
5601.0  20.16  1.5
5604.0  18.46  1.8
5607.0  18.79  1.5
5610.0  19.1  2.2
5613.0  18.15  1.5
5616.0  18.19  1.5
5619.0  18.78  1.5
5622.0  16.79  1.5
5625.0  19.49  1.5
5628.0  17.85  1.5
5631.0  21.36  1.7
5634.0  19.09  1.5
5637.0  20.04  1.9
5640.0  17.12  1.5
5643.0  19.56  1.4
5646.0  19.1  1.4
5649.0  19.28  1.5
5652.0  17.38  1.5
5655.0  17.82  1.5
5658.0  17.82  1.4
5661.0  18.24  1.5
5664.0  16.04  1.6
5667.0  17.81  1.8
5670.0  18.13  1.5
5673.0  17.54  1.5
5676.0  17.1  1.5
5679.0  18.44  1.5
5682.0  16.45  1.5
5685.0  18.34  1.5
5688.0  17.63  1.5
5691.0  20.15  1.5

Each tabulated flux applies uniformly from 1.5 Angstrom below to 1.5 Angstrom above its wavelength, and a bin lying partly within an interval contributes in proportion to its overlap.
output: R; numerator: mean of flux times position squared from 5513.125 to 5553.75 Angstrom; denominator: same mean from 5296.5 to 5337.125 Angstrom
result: 1.1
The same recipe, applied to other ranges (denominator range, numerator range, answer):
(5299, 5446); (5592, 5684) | 1.14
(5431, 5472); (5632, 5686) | 1.09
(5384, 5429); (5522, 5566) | 1.11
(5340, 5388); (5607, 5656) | 1.16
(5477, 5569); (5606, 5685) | 1.06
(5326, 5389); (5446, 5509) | 1.06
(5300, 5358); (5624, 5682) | 1.15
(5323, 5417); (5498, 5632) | 1.11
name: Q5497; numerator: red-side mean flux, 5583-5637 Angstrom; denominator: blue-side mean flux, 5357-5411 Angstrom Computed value 1.04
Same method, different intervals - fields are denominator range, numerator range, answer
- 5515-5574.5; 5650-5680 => 0.97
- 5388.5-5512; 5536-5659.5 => 1.03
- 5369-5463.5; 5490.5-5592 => 1.04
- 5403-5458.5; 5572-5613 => 1.04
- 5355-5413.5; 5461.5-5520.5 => 1.02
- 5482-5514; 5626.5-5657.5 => 1.04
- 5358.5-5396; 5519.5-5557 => 1.03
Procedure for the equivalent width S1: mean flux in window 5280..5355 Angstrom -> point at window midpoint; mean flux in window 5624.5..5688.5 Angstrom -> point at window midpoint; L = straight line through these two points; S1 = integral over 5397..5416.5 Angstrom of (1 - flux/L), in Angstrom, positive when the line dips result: 0.7 Angstrom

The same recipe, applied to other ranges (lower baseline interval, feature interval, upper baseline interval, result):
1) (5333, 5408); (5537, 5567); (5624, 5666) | 0.3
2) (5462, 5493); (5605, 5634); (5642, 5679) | -1.2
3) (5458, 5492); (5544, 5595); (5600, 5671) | 1.7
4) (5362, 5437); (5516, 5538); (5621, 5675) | -1.1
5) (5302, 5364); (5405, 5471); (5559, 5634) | 1.8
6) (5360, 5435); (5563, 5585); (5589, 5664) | 1.2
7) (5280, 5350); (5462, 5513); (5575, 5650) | 0.8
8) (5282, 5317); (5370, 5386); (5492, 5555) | 0.8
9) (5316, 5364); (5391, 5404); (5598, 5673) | 0.1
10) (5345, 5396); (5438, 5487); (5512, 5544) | 1.3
